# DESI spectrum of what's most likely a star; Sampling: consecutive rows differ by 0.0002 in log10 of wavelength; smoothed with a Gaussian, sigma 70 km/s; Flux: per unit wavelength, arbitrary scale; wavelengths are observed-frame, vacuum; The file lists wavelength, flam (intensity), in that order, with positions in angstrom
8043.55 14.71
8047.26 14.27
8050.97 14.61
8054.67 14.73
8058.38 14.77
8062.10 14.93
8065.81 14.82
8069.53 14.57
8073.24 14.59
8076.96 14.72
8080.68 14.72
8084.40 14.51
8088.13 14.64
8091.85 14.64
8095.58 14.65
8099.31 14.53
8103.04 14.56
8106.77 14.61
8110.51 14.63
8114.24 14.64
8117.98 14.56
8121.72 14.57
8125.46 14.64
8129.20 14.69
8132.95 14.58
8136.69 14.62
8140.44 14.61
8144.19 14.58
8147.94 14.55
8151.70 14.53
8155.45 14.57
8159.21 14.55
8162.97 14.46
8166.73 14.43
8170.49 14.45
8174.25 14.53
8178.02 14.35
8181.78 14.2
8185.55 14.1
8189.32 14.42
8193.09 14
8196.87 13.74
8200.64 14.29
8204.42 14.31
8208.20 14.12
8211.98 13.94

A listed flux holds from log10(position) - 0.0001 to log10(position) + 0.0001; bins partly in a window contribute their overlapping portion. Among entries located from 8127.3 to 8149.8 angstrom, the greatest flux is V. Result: 14.69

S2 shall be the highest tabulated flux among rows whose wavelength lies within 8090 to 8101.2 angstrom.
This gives 14.65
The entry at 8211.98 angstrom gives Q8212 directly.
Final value 13.94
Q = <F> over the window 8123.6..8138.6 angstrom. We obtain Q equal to 14.6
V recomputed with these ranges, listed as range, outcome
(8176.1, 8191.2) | 14.42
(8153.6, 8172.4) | 14.57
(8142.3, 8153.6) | 14.58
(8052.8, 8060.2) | 14.77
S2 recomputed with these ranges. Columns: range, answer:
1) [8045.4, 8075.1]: 14.93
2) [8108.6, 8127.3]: 14.64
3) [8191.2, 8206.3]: 14.31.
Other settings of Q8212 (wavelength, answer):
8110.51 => 14.63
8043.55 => 14.71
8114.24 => 14.64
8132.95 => 14.58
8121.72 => 14.57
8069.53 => 14.57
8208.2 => 14.12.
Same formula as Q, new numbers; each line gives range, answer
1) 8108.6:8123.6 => 14.6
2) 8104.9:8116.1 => 14.6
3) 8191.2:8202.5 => 14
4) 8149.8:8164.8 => 14.5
